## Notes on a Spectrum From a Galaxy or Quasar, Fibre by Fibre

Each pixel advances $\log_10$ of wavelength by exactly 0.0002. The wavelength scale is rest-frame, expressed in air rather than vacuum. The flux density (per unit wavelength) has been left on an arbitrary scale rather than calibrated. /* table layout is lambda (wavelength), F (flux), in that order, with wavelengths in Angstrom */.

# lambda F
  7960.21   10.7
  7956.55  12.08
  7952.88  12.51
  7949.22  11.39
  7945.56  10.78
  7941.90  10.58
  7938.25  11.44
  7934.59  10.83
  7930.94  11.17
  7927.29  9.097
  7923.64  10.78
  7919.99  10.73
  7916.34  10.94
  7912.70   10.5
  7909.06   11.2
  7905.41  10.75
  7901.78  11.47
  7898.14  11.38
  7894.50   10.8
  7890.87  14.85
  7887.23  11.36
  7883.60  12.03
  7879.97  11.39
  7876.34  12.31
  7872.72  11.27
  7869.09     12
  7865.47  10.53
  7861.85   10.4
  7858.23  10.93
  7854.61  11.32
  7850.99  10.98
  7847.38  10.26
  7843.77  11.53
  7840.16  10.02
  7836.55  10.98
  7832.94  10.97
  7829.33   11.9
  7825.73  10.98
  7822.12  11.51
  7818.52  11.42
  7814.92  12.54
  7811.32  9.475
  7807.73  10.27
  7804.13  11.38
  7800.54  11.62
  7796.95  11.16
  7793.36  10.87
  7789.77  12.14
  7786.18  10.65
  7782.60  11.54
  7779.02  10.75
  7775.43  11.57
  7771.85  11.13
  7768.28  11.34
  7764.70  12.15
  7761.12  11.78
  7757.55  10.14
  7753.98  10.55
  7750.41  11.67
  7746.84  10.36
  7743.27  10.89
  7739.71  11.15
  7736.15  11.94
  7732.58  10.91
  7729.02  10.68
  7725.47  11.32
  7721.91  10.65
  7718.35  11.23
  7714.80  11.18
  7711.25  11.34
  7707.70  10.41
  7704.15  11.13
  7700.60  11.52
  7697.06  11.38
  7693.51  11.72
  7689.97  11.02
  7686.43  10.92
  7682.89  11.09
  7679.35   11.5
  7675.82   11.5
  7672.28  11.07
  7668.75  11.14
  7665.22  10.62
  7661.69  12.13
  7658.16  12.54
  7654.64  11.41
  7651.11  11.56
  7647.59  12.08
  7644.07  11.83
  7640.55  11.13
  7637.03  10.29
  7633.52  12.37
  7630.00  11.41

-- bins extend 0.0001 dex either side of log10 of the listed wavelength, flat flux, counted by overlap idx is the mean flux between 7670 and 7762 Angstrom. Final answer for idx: 11.1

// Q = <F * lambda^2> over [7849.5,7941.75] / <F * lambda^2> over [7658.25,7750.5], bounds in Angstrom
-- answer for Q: 1.1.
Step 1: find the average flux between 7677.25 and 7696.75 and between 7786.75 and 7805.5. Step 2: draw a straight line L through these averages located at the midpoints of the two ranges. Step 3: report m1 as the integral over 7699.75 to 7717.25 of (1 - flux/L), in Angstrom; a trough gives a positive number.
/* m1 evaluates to 0.3 Angstrom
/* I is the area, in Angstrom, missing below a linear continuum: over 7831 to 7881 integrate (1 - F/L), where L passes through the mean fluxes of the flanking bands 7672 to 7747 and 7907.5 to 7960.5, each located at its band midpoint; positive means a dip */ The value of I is -0.07 Angstrom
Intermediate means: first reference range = 11.1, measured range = 11.1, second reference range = 11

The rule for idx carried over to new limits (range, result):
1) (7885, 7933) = 11.2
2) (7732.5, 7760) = 11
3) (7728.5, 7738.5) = 11.2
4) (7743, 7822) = 11.2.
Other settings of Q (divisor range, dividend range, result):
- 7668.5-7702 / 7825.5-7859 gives 1.01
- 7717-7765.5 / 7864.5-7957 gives 1.07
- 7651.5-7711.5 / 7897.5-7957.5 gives 1.04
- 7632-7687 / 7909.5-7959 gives 1.03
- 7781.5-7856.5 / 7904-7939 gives 0.99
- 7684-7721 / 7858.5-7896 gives 1.09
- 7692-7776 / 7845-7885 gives 1.04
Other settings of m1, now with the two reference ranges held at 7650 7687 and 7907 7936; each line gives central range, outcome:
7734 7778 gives -0.2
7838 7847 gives 0.2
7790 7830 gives -0.8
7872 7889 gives -1.5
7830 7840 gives 0.0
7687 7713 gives 0.3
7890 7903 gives -1.5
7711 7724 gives 0.2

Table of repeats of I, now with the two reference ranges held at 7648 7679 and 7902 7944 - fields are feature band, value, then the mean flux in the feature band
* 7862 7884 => -1.14 Angstrom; 11.5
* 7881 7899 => -2.05 Angstrom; 12.1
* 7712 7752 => 0.81 Angstrom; 11.1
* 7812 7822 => -0.50 Angstrom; 11.6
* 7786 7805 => -0.38 Angstrom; 11.4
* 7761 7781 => -0.39 Angstrom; 11.4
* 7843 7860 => 0.00 Angstrom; 11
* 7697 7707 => 0.15 Angstrom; 11.2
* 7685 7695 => 0.20 Angstrom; 11.2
